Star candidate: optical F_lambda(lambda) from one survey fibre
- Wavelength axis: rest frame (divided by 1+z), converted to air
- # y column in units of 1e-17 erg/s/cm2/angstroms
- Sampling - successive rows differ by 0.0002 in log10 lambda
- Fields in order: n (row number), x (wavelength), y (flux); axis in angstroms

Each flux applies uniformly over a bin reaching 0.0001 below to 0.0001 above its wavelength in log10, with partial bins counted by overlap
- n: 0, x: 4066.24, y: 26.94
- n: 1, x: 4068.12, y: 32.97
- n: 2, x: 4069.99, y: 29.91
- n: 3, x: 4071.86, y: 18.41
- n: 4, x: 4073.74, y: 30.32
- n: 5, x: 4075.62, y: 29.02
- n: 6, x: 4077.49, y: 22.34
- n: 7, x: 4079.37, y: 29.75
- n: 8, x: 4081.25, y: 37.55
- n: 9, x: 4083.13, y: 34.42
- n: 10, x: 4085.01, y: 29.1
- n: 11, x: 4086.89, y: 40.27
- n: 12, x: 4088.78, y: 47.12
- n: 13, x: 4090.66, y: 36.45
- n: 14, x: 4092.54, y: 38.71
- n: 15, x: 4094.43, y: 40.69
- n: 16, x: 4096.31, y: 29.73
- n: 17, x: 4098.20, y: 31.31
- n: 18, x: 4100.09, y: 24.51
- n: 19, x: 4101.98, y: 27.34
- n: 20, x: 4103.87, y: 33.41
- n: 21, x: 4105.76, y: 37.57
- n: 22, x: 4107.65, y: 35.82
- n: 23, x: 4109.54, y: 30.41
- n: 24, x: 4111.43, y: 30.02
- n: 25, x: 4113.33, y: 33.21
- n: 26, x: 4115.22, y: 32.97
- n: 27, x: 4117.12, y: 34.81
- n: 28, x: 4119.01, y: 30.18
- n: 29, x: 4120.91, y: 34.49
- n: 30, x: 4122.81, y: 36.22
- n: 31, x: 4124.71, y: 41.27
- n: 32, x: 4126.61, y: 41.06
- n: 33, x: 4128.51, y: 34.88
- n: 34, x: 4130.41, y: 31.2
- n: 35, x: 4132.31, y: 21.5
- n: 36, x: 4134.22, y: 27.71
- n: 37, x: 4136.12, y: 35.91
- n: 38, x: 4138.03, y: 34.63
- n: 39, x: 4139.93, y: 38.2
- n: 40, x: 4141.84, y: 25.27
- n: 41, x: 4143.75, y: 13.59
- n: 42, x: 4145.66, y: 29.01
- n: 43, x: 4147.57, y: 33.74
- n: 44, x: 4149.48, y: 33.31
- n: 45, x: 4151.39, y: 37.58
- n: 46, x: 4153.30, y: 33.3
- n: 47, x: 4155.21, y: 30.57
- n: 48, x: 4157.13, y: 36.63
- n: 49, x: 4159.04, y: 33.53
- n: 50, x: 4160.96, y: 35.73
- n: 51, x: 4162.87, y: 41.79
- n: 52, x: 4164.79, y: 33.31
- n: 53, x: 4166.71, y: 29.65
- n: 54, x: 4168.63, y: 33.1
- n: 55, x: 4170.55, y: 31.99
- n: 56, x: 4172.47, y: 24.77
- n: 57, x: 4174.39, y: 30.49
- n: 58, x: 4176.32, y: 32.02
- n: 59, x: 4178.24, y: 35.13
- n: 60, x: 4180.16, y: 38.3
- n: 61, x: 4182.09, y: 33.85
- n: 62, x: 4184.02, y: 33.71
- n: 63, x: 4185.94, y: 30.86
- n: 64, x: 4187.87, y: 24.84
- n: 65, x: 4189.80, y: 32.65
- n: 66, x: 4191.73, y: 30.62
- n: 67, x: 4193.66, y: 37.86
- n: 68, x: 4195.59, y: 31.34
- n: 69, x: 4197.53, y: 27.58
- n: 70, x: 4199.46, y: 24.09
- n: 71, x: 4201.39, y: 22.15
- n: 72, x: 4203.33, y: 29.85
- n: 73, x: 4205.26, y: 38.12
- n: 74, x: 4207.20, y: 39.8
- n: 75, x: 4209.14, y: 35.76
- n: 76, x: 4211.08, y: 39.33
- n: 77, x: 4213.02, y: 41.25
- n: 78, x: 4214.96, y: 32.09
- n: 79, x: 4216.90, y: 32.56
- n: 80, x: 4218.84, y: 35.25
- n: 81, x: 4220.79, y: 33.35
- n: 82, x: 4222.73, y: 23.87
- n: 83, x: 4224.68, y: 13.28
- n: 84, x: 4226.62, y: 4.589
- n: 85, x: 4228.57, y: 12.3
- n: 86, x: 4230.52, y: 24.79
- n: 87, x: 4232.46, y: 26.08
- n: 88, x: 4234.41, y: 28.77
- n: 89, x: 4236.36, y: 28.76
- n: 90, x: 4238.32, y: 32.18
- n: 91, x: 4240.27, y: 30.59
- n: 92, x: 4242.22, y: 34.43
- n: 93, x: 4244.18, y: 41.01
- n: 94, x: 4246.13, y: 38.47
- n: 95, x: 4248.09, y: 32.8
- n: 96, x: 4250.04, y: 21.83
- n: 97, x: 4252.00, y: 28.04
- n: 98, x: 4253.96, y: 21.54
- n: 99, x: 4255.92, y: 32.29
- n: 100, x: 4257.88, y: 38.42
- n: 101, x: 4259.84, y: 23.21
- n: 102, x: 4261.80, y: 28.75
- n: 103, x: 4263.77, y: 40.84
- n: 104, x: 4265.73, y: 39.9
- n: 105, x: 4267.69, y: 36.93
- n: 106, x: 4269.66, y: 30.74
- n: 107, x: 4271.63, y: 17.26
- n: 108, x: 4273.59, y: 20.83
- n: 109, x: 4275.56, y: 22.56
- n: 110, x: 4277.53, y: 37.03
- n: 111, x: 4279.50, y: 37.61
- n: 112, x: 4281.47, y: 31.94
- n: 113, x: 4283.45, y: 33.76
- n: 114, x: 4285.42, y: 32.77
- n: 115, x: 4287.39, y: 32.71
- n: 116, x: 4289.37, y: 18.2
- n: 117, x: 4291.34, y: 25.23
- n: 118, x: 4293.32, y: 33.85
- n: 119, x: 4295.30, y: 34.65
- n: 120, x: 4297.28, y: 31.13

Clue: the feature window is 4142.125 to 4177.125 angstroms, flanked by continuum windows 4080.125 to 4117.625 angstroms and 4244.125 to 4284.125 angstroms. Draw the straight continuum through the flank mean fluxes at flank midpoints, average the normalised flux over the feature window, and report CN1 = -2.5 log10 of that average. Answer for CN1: 0.04 mag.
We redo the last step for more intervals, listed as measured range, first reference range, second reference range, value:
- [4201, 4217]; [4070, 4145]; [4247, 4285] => -0.13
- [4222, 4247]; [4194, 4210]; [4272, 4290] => 0.17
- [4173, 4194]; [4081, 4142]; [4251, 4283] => 0.00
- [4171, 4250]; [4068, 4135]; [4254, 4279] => 0.03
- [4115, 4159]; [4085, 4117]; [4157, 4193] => 0.03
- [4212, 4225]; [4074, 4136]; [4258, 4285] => 0.03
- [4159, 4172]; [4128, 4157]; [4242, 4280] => -0.10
